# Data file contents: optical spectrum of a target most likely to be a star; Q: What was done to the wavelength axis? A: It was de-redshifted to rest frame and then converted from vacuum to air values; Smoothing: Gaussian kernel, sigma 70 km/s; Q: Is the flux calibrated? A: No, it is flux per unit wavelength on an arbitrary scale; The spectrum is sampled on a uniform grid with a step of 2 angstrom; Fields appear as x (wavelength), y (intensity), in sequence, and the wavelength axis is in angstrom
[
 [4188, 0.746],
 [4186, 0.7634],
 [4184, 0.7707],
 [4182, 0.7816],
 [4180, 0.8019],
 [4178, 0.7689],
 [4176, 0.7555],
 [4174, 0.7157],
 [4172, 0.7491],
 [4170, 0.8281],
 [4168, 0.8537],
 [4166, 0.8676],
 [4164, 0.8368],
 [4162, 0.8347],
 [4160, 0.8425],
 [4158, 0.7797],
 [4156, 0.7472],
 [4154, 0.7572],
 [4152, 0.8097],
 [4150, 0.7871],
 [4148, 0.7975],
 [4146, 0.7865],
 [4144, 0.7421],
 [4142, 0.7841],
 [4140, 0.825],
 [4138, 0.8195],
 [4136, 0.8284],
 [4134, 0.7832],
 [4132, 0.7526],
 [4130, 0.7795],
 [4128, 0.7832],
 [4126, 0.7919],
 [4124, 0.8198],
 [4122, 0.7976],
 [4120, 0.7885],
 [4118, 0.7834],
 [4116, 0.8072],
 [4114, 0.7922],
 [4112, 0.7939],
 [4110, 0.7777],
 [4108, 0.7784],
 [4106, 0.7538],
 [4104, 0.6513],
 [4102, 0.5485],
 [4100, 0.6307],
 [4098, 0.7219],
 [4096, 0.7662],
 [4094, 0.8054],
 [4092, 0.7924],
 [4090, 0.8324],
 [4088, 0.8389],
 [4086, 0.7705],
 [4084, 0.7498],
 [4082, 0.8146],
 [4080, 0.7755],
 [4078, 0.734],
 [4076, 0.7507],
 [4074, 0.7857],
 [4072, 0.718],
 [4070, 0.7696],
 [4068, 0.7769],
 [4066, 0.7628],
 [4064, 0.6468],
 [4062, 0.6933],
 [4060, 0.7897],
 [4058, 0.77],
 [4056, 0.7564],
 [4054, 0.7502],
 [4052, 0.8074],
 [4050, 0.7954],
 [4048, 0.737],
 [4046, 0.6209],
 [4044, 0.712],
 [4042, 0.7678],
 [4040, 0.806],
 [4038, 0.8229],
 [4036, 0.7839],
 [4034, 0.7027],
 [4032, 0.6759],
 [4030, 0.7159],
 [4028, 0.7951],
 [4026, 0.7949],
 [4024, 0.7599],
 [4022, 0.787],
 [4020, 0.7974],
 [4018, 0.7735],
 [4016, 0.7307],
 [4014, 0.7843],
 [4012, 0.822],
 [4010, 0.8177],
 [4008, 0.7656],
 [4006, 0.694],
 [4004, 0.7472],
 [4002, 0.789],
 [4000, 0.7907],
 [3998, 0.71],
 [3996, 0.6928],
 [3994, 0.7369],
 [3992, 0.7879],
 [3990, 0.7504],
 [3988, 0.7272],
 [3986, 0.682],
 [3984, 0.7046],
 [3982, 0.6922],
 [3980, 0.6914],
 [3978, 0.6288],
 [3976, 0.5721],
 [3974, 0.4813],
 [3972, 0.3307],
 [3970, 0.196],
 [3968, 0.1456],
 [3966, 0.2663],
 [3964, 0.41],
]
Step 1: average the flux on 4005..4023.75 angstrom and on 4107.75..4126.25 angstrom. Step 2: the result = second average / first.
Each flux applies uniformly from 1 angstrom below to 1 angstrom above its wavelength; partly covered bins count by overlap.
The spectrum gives 1.03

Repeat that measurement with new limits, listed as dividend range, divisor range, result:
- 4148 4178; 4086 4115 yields 1.06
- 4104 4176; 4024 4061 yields 1.05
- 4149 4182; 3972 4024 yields 1.11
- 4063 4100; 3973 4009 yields 1.09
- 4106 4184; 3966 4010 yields 1.26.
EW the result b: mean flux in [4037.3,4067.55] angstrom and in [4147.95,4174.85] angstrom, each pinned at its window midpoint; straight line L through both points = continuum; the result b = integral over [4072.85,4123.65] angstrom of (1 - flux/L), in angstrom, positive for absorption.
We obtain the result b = 0.6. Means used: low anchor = 0.749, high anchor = 0.801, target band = 0.762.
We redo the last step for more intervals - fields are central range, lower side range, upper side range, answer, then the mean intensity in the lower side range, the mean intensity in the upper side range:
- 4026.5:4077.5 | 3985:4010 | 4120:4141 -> 1.08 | 0.743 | 0.798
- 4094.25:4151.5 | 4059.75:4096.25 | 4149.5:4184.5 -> 0.95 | 0.767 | 0.794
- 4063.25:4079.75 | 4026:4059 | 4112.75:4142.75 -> 0.46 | 0.753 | 0.796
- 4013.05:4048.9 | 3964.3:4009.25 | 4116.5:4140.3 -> -4.43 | 0.615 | 0.795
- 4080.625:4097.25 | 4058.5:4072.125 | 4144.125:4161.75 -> -0.94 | 0.739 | 0.788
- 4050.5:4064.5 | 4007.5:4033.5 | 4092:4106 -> -0.25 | 0.77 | 0.7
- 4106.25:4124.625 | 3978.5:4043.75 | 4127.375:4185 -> -0.24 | 0.752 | 0.792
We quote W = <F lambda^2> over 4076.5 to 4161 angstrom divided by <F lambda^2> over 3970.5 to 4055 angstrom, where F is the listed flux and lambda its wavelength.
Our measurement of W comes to 1.13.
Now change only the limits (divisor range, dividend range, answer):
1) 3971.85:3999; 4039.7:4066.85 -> 1.15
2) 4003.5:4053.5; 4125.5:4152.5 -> 1.10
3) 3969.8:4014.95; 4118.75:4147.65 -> 1.23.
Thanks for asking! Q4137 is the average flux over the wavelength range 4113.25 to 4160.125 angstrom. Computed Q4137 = 0.79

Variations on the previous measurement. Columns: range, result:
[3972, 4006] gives 0.688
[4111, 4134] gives 0.79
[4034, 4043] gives 0.785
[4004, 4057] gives 0.76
